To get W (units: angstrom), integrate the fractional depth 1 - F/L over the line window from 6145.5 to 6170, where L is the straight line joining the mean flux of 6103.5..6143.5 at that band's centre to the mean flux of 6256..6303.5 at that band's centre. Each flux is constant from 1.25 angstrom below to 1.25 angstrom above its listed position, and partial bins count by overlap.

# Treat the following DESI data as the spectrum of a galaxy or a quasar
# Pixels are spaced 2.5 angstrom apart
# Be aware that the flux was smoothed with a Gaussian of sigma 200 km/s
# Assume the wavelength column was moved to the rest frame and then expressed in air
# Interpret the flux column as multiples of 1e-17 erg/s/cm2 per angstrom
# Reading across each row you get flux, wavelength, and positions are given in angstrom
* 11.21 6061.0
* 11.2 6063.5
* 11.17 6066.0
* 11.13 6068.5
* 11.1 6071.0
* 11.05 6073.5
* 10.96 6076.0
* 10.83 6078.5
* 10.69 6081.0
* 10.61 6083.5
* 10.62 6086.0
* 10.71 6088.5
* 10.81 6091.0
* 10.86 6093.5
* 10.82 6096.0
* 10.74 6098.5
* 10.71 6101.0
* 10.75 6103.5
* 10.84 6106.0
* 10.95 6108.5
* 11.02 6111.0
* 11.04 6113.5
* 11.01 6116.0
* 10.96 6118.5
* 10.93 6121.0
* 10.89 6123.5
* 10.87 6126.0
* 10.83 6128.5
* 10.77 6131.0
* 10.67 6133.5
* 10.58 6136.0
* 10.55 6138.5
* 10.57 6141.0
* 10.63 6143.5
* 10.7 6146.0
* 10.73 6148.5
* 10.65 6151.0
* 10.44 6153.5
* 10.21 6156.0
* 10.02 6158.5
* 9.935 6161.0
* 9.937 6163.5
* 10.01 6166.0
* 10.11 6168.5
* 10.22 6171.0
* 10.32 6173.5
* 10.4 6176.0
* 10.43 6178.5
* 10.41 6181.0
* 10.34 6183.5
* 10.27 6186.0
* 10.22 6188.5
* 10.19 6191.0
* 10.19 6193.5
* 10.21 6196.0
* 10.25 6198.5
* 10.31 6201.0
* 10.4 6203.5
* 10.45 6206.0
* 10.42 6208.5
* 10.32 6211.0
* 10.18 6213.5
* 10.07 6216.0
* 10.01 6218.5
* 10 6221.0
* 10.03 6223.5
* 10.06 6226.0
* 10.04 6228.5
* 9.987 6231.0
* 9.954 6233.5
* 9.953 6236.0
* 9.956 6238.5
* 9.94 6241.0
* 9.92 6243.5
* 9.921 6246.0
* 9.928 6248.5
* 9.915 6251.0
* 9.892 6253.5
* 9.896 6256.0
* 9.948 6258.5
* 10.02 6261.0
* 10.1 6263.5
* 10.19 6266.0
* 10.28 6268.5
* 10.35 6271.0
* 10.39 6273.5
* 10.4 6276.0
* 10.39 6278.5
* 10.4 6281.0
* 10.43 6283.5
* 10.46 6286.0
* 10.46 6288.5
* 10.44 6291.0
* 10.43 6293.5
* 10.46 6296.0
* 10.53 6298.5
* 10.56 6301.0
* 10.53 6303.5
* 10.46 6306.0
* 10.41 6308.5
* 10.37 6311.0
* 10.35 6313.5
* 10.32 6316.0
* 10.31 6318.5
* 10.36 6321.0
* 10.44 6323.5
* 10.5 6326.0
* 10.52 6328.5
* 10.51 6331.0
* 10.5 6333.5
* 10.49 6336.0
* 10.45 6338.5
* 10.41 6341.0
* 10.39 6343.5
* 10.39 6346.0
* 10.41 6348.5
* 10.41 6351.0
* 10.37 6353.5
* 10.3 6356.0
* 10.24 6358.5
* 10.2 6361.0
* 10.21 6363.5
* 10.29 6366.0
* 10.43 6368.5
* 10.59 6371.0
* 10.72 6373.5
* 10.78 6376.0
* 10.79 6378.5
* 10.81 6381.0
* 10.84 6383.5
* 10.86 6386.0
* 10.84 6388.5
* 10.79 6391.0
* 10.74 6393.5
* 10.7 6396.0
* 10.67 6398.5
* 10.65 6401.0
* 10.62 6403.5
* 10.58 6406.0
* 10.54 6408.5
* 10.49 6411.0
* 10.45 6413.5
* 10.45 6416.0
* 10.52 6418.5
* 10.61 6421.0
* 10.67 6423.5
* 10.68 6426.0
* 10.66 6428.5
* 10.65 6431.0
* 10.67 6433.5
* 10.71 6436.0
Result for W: 1.0 angstrom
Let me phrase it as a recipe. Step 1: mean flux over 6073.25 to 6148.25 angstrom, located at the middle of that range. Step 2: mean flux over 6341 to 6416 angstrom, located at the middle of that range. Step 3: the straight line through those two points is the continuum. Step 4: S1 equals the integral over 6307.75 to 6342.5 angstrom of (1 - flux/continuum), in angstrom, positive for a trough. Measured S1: 0.6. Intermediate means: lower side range 10.8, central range 10.4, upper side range 10.6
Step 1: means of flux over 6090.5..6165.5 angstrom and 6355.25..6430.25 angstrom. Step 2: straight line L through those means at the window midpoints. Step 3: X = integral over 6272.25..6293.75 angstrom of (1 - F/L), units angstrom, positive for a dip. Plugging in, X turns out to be 0.4 angstrom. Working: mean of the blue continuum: 10.7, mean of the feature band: 10.4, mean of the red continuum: 10.6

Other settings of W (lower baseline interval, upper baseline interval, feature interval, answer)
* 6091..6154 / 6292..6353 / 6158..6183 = 1.20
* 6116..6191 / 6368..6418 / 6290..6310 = 0.22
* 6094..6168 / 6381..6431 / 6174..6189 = 0.42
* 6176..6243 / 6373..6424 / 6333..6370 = 0.64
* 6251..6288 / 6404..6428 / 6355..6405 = -0.61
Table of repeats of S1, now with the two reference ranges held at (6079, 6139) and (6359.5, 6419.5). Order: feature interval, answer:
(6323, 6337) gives 0.2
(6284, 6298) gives 0.3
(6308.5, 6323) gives 0.4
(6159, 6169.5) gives 0.7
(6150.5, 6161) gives 0.5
